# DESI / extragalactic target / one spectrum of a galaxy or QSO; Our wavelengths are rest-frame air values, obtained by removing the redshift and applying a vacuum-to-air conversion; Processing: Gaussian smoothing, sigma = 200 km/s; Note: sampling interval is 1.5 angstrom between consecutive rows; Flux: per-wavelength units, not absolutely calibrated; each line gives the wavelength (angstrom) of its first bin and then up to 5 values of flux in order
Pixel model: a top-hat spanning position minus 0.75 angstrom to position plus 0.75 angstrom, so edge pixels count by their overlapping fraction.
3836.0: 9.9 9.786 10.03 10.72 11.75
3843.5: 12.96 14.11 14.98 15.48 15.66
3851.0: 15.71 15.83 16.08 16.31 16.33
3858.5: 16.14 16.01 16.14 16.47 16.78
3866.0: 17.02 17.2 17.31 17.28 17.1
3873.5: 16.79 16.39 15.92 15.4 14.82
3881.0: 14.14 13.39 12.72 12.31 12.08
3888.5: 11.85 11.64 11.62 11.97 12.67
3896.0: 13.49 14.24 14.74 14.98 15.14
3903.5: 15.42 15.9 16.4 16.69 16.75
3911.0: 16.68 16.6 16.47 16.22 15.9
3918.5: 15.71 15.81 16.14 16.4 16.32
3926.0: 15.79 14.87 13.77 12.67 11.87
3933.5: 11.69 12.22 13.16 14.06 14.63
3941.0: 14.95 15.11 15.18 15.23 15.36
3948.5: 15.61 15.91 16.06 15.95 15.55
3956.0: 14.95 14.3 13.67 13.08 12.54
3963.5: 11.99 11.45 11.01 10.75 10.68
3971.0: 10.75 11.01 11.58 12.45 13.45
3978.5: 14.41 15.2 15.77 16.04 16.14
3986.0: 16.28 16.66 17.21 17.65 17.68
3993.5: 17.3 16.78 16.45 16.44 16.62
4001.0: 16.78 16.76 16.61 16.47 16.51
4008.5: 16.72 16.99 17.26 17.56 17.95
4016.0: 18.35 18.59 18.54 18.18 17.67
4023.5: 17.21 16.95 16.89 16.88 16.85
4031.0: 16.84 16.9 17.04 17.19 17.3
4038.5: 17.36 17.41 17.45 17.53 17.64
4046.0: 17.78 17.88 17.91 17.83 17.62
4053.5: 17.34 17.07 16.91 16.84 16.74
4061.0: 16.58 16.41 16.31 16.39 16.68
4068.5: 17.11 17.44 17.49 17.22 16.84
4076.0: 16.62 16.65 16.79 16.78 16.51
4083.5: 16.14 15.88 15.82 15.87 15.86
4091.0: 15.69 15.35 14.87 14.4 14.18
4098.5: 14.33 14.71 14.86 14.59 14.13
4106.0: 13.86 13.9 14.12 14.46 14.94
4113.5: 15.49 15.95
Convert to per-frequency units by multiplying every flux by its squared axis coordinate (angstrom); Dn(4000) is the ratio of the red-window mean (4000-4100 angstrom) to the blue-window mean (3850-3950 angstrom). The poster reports 1.21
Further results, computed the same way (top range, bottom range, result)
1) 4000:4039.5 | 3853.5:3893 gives 1.23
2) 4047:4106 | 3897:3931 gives 1.12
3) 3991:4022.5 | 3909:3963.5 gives 1.20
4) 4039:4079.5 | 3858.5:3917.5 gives 1.23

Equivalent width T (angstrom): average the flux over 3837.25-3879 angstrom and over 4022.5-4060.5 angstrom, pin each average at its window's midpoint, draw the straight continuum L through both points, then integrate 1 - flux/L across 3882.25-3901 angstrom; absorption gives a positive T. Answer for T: 3.4 angstrom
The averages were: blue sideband 15.3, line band 12.9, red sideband 17.3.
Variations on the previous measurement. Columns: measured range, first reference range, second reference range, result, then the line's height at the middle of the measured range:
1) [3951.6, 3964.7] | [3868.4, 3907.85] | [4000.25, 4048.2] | 1.57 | 15.9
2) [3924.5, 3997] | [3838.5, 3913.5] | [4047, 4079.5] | 7.07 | 15.9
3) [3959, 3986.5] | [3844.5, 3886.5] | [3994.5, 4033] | 6.13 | 16.7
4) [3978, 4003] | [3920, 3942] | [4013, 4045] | -0.45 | 16.2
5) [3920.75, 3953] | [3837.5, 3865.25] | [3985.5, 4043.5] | 2.74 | 16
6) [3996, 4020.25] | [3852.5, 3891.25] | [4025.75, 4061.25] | -0.49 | 16.8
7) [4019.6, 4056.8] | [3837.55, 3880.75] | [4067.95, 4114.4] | -4.40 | 15.5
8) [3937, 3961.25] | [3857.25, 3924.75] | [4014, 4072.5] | 1.65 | 16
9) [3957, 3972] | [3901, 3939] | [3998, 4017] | 3.85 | 16.1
